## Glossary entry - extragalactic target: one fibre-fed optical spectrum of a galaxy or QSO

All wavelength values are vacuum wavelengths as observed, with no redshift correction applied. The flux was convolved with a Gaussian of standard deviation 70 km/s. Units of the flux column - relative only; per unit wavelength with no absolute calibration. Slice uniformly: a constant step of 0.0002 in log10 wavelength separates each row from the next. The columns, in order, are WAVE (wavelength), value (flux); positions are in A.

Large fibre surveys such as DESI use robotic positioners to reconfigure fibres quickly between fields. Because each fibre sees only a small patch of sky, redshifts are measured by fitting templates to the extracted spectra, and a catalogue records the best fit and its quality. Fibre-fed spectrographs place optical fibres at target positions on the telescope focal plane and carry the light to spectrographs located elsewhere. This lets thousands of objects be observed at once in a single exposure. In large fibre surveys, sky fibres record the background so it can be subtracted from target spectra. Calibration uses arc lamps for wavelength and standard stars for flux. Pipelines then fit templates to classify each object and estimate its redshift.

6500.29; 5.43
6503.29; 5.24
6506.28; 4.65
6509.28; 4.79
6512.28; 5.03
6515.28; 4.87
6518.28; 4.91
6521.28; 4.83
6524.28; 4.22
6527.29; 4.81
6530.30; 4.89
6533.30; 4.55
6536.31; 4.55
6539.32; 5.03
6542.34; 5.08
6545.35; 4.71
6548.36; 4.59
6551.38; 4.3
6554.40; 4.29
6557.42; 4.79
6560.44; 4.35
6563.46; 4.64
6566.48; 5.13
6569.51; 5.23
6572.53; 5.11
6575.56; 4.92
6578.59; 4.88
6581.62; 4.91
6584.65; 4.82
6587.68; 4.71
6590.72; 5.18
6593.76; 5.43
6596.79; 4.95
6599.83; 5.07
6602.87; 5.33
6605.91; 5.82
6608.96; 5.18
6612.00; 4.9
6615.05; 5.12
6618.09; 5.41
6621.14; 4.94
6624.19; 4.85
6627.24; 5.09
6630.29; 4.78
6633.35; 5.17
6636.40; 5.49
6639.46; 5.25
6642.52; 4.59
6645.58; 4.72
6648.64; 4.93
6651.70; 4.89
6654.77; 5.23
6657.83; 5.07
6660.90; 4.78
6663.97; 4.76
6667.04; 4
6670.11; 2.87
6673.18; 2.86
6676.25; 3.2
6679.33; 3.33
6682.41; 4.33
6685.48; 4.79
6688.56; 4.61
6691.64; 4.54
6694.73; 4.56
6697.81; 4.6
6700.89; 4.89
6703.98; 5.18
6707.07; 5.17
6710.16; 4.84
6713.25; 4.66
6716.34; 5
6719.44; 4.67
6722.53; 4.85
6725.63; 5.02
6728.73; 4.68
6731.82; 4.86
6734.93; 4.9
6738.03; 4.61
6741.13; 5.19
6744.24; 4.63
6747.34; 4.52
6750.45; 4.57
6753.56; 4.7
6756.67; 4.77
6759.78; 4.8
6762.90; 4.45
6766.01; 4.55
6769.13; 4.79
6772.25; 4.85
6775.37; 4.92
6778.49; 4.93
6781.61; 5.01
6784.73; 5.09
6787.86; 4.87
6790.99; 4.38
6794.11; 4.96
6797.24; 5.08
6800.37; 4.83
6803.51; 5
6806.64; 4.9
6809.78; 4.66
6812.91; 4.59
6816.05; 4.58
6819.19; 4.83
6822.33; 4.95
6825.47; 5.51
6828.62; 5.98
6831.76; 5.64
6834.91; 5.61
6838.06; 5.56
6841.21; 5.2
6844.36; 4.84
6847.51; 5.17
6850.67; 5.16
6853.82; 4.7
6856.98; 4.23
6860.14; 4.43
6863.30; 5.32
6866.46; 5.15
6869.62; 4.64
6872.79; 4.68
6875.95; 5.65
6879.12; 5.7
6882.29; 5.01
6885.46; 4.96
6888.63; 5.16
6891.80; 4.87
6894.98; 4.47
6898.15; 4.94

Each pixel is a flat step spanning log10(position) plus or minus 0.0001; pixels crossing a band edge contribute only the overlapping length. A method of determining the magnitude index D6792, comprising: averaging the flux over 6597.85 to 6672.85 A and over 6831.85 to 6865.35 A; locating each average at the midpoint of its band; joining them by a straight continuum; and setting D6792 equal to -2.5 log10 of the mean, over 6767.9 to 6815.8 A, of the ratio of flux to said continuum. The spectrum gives 0.035 mag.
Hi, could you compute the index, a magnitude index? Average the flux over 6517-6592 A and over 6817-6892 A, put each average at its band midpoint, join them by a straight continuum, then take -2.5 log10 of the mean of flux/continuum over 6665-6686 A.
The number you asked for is 0.34 mag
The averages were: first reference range 4.78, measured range 3.6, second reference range 5.12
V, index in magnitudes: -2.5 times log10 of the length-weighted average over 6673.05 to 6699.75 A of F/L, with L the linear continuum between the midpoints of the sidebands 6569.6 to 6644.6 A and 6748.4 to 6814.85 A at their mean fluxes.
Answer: 0.19 mag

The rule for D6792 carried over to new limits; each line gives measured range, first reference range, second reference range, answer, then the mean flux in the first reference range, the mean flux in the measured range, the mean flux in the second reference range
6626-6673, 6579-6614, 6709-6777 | 0.06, 5.11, 4.72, 4.76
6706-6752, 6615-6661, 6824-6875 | 0.06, 5.02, 4.81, 5.12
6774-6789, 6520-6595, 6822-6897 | 0.01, 4.8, 4.97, 5.11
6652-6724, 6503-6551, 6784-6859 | 0.10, 4.77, 4.48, 5.01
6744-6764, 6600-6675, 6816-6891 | 0.08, 4.83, 4.64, 5.12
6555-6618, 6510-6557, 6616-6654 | -0.03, 4.71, 5.02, 5.02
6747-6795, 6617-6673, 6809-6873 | 0.04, 4.77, 4.76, 5.03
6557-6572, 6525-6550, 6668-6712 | -0.04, 4.76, 4.85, 4.27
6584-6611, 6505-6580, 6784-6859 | -0.08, 4.77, 5.17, 5.01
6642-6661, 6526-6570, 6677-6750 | -0.05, 4.72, 4.91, 4.7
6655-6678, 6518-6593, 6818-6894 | 0.22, 4.78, 4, 5.12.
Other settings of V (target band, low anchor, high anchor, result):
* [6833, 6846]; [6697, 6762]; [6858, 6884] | -0.07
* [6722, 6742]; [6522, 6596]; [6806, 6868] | 0.02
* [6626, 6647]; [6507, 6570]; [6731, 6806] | -0.06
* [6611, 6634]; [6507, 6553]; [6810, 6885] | -0.04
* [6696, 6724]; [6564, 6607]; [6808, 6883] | 0.05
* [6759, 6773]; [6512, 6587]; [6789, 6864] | 0.06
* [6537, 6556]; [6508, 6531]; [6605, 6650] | 0.05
